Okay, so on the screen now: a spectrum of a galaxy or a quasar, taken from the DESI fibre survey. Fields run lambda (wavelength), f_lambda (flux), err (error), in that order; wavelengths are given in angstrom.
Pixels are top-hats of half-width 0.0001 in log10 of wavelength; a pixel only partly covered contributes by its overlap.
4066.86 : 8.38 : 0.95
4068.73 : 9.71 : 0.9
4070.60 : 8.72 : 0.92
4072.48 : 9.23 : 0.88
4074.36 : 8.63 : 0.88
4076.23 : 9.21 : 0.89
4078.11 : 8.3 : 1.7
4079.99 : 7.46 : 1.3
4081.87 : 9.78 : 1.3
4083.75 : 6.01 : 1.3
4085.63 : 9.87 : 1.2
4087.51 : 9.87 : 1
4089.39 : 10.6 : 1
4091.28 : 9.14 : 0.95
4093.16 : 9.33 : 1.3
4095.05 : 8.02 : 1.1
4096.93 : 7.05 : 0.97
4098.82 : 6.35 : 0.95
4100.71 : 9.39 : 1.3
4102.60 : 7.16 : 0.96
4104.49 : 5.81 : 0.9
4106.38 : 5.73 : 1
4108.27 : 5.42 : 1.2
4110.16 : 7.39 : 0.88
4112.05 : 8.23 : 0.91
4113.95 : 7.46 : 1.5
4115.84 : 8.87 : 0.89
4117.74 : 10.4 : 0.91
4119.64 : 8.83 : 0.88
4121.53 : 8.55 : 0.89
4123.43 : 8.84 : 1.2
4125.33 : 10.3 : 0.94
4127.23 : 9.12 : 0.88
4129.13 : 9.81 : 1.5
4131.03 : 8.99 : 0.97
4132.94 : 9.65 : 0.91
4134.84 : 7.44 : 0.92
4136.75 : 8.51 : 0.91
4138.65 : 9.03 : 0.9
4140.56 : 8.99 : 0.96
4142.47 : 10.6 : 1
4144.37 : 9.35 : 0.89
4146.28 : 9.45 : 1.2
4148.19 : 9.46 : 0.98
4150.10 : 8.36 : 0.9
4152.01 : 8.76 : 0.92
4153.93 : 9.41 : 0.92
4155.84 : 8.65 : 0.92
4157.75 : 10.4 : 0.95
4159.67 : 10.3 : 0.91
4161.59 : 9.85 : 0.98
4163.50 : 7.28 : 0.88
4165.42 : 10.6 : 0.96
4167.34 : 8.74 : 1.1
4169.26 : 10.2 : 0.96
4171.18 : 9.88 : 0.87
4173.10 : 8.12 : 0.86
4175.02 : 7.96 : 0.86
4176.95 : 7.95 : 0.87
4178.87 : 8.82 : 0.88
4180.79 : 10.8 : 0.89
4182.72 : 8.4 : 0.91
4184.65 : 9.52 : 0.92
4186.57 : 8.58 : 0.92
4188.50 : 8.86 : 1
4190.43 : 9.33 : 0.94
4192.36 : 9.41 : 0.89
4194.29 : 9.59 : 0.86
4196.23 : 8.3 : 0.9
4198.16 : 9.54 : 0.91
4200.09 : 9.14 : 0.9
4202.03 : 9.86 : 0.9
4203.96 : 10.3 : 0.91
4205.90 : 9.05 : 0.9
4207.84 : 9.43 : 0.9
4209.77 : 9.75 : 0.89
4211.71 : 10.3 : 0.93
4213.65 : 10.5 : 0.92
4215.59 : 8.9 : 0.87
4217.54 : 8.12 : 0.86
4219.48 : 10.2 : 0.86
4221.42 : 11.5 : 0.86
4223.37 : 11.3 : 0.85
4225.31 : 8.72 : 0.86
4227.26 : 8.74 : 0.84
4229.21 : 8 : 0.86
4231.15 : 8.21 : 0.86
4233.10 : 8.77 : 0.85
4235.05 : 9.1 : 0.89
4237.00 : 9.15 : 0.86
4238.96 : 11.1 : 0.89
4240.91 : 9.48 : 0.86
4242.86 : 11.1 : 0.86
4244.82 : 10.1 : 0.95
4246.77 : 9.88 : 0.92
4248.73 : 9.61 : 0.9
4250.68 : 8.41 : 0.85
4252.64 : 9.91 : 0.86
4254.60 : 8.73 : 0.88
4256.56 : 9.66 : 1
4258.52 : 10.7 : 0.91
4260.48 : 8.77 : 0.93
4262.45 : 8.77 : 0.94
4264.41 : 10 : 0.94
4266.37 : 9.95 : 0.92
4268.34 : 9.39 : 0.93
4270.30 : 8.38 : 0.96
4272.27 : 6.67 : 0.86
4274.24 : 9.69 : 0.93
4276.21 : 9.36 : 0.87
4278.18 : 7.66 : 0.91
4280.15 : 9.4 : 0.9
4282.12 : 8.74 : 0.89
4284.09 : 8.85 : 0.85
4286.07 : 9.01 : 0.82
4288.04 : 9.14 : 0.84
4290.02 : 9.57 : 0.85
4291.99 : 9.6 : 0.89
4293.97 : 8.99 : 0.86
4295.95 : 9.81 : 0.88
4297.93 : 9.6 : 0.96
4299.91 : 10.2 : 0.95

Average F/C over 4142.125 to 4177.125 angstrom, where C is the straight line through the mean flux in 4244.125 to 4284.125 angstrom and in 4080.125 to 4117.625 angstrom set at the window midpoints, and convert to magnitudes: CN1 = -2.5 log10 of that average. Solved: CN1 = -0.098 mag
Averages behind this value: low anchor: 8.01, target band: 9.23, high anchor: 9.17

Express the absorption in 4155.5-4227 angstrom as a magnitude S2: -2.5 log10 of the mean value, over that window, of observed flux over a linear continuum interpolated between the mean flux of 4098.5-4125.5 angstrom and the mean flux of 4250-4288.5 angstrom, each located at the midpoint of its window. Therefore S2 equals -0.11 mag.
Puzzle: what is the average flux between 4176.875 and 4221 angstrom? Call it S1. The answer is 9.39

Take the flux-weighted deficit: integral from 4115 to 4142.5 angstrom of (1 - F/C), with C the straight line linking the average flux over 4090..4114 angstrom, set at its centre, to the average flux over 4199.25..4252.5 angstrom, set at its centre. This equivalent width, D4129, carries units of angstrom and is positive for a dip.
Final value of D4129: -4.3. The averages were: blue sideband 7.46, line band 9.15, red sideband 9.59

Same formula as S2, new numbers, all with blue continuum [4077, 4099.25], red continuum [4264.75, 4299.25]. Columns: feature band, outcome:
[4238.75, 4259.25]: -0.10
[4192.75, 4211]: -0.07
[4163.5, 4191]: -0.03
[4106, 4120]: 0.10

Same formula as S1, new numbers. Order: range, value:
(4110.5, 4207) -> 9.15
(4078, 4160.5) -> 8.65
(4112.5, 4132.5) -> 9.11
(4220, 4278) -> 9.4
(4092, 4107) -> 7.42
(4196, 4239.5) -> 9.48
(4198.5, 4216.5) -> 9.69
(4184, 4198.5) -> 9.12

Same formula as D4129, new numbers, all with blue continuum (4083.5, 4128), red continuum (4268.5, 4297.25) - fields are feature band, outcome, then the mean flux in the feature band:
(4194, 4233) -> -3.49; 9.45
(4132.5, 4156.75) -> -1.79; 9.04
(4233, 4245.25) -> -1.56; 9.89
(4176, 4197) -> -1.18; 9.06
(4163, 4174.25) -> -0.90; 9.19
